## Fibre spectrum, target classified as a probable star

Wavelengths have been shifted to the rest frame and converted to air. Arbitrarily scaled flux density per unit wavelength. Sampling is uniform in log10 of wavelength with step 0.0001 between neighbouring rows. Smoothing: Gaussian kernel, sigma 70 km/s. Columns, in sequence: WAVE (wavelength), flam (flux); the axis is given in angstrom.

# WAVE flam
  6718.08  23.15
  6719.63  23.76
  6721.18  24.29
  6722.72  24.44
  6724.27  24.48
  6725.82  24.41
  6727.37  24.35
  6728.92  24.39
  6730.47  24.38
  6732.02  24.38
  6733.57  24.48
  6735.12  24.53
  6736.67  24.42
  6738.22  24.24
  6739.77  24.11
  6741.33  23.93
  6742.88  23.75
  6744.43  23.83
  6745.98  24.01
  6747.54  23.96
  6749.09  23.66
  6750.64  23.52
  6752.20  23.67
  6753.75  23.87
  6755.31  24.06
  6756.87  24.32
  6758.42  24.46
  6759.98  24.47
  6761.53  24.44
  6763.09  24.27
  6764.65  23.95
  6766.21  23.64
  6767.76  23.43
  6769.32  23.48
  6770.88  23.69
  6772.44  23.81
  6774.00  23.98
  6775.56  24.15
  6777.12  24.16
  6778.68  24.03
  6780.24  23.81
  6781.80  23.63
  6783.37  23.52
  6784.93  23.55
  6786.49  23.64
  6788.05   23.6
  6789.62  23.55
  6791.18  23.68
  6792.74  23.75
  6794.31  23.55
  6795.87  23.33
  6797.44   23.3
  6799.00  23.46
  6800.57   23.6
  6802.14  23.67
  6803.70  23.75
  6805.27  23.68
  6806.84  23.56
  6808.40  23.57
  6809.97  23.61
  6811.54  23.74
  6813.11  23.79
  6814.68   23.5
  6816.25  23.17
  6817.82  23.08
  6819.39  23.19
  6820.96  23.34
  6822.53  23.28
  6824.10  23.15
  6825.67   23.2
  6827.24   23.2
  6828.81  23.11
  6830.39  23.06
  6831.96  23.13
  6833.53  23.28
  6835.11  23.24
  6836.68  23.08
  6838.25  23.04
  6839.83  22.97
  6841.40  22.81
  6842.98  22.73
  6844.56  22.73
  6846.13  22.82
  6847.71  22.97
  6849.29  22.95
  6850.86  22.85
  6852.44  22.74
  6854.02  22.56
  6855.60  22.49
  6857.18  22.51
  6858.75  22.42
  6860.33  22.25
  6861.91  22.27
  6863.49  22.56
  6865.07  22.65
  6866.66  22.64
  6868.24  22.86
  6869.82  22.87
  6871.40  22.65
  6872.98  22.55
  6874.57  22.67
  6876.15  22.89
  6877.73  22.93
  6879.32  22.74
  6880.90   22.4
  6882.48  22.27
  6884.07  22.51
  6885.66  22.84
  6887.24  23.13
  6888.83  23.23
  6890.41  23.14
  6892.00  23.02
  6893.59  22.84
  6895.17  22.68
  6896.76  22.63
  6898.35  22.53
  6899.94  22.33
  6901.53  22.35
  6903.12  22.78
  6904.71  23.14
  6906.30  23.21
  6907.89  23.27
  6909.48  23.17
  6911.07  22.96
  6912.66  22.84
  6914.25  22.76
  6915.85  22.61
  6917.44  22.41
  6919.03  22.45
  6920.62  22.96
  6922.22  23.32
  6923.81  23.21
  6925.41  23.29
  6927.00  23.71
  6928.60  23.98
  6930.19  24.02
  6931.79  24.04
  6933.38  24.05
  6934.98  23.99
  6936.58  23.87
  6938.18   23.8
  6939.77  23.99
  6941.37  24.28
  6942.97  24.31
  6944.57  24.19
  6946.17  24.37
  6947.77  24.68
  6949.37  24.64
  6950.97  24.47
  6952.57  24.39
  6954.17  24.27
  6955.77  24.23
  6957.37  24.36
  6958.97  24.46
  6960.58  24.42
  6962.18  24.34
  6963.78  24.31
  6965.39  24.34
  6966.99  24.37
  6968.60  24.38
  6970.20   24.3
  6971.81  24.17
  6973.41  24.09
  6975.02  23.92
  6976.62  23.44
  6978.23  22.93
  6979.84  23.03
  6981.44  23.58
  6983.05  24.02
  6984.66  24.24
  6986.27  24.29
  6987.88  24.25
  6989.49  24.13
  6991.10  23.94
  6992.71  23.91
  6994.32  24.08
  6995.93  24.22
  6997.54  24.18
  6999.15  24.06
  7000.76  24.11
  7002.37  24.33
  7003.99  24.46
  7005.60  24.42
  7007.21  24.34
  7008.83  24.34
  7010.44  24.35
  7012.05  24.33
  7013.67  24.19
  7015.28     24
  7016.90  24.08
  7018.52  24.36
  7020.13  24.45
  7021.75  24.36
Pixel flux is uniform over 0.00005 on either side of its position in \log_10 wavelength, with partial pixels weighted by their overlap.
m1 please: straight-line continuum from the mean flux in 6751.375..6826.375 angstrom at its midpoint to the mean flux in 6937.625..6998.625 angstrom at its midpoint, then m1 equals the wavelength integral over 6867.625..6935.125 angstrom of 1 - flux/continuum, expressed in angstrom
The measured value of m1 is 2.8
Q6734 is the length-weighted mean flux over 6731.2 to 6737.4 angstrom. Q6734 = 24.5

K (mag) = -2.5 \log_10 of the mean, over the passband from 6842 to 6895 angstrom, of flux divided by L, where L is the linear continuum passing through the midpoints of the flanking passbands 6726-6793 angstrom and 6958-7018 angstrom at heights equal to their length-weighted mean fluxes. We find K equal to 0.06 mag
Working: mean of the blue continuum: 24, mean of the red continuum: 24.1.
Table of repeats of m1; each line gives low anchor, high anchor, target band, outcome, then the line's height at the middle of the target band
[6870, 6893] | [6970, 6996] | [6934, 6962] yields -0.91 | 23.5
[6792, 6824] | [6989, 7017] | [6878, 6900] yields 0.95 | 23.8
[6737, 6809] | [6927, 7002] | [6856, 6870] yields 0.82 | 24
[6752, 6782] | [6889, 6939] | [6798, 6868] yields 1.58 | 23.6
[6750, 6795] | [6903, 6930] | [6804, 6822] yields 0.12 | 23.6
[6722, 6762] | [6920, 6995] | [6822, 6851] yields 1.30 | 24.1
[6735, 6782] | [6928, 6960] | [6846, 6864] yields 1.12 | 24.1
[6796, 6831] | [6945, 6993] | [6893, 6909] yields 0.70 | 23.8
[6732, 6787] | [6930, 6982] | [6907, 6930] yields 0.96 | 24.1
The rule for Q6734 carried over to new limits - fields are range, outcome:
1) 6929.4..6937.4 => 24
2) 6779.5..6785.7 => 23.6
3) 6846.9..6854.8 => 22.8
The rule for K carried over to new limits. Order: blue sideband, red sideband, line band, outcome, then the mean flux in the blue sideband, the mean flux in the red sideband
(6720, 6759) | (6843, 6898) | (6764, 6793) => 0.00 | 24.2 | 22.7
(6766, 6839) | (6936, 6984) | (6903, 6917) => 0.04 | 23.5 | 24.1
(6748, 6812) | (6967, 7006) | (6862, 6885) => 0.06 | 23.8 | 24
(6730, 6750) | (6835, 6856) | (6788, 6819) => -0.01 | 24.1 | 22.9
